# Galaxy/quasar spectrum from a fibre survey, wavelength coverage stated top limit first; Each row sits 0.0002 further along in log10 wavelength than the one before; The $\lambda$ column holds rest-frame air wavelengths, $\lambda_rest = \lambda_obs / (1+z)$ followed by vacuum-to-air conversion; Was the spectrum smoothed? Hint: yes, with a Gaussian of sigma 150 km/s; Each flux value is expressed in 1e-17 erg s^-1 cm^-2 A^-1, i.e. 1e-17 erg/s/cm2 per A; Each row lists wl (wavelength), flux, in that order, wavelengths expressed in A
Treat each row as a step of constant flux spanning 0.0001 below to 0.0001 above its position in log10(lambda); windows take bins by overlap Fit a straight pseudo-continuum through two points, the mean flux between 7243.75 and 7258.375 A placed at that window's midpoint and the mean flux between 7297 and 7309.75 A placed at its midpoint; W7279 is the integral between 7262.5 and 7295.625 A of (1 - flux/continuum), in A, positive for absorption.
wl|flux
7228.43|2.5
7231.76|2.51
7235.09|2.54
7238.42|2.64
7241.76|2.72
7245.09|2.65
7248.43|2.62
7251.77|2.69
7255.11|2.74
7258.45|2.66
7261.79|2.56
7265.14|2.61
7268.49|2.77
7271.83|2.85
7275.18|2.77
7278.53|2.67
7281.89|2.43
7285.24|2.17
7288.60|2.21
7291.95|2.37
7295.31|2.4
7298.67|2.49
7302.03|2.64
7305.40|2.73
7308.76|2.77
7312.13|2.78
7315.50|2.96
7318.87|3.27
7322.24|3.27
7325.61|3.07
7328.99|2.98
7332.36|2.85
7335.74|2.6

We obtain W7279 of 1.63 A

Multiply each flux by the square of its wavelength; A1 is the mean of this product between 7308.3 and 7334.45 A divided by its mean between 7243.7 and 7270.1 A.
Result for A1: 1.15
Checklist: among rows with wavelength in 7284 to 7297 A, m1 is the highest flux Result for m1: 2.4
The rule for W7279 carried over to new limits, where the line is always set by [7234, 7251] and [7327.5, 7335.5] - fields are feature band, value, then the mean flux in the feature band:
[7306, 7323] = -0.97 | 2.98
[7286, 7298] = 1.88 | 2.33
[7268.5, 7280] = -0.21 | 2.77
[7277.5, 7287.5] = 1.25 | 2.39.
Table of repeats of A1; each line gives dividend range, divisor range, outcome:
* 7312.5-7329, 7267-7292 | 1.23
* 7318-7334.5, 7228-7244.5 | 1.21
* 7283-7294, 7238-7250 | 0.86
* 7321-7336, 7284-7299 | 1.30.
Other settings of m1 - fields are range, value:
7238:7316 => 2.96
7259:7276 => 2.85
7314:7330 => 3.27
